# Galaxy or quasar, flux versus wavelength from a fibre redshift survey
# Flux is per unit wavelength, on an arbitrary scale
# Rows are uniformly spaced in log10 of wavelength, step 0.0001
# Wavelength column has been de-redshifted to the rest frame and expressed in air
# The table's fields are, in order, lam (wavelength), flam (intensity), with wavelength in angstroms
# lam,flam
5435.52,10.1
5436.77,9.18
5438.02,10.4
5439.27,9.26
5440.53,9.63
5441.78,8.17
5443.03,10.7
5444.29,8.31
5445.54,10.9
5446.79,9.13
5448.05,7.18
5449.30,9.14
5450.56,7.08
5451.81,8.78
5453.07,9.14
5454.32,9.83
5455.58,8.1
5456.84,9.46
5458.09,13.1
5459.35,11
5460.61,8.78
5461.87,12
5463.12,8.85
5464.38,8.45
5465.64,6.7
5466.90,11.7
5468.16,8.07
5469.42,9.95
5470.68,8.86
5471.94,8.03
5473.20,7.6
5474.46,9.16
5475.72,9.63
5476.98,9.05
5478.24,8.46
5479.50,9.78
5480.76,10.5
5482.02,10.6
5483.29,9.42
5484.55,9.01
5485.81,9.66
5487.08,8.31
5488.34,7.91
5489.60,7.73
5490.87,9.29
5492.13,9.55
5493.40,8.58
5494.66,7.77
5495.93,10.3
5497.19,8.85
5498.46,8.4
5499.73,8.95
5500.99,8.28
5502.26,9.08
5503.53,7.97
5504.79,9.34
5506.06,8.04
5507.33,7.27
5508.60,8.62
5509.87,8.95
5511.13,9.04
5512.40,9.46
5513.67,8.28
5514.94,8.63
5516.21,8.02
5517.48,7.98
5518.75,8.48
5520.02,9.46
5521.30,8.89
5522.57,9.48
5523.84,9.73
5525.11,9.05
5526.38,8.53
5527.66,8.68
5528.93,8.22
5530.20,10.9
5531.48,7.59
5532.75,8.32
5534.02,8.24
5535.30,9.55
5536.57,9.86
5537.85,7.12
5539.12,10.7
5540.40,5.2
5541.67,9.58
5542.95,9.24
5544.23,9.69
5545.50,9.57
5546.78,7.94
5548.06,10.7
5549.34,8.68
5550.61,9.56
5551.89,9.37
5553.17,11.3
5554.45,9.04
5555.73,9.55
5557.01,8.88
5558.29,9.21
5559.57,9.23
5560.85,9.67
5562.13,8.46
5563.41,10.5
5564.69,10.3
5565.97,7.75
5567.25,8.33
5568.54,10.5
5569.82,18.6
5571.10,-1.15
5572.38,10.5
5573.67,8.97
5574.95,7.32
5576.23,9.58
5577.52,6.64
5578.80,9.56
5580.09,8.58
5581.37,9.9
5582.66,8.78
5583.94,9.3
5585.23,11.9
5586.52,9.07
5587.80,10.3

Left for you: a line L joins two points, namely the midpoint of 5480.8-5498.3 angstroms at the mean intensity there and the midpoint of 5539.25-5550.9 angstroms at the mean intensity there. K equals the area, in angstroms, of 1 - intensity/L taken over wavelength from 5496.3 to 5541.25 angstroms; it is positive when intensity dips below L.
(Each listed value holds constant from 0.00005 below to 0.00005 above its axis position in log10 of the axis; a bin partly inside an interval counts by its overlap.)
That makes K 1.60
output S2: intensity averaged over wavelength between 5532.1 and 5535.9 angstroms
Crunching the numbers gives 8.7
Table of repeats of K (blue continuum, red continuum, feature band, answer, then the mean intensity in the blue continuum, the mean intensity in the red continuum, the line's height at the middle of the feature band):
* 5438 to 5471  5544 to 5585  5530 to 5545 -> 0.8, 9.34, 9.24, 9.26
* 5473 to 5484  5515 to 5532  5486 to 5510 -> 1.5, 9.43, 8.84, 9.17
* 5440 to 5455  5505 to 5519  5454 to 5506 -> -2.5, 8.99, 8.46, 8.73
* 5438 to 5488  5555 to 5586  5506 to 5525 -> 1.1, 9.28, 9.2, 9.24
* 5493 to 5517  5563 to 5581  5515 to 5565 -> -1.5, 8.62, 8.99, 8.82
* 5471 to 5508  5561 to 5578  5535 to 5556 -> -0.6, 8.85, 8.99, 8.95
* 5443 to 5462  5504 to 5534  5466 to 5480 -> 0.2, 9.43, 8.73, 9.22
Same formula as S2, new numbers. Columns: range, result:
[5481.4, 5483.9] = 9.98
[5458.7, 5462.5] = 10.6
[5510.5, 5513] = 9.26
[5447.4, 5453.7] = 8.27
